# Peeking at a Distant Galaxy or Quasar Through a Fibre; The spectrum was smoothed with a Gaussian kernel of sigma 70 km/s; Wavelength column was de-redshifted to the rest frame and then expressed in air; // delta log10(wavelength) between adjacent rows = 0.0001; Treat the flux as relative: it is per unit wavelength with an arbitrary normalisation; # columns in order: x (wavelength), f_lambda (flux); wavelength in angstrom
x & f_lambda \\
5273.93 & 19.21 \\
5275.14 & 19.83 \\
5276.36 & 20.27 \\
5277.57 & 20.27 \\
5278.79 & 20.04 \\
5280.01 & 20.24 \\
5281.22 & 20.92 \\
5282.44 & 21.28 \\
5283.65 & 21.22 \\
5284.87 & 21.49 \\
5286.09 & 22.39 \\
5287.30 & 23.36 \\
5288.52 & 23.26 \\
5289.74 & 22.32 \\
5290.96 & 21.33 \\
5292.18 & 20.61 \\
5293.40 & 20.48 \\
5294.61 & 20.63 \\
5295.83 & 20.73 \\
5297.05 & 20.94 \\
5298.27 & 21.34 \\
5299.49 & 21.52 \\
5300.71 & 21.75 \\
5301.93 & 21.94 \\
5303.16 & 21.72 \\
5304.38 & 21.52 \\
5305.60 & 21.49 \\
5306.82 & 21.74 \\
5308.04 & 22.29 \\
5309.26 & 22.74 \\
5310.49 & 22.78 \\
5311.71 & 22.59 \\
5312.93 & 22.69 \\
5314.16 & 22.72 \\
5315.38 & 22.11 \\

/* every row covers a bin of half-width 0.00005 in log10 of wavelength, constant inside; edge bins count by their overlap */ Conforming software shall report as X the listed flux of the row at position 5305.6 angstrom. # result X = 21.49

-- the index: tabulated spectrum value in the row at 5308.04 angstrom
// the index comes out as 22.29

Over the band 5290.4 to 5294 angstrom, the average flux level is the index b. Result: 20.8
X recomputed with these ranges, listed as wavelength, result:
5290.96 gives 21.33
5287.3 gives 23.36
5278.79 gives 20.04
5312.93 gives 22.69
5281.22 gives 20.92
